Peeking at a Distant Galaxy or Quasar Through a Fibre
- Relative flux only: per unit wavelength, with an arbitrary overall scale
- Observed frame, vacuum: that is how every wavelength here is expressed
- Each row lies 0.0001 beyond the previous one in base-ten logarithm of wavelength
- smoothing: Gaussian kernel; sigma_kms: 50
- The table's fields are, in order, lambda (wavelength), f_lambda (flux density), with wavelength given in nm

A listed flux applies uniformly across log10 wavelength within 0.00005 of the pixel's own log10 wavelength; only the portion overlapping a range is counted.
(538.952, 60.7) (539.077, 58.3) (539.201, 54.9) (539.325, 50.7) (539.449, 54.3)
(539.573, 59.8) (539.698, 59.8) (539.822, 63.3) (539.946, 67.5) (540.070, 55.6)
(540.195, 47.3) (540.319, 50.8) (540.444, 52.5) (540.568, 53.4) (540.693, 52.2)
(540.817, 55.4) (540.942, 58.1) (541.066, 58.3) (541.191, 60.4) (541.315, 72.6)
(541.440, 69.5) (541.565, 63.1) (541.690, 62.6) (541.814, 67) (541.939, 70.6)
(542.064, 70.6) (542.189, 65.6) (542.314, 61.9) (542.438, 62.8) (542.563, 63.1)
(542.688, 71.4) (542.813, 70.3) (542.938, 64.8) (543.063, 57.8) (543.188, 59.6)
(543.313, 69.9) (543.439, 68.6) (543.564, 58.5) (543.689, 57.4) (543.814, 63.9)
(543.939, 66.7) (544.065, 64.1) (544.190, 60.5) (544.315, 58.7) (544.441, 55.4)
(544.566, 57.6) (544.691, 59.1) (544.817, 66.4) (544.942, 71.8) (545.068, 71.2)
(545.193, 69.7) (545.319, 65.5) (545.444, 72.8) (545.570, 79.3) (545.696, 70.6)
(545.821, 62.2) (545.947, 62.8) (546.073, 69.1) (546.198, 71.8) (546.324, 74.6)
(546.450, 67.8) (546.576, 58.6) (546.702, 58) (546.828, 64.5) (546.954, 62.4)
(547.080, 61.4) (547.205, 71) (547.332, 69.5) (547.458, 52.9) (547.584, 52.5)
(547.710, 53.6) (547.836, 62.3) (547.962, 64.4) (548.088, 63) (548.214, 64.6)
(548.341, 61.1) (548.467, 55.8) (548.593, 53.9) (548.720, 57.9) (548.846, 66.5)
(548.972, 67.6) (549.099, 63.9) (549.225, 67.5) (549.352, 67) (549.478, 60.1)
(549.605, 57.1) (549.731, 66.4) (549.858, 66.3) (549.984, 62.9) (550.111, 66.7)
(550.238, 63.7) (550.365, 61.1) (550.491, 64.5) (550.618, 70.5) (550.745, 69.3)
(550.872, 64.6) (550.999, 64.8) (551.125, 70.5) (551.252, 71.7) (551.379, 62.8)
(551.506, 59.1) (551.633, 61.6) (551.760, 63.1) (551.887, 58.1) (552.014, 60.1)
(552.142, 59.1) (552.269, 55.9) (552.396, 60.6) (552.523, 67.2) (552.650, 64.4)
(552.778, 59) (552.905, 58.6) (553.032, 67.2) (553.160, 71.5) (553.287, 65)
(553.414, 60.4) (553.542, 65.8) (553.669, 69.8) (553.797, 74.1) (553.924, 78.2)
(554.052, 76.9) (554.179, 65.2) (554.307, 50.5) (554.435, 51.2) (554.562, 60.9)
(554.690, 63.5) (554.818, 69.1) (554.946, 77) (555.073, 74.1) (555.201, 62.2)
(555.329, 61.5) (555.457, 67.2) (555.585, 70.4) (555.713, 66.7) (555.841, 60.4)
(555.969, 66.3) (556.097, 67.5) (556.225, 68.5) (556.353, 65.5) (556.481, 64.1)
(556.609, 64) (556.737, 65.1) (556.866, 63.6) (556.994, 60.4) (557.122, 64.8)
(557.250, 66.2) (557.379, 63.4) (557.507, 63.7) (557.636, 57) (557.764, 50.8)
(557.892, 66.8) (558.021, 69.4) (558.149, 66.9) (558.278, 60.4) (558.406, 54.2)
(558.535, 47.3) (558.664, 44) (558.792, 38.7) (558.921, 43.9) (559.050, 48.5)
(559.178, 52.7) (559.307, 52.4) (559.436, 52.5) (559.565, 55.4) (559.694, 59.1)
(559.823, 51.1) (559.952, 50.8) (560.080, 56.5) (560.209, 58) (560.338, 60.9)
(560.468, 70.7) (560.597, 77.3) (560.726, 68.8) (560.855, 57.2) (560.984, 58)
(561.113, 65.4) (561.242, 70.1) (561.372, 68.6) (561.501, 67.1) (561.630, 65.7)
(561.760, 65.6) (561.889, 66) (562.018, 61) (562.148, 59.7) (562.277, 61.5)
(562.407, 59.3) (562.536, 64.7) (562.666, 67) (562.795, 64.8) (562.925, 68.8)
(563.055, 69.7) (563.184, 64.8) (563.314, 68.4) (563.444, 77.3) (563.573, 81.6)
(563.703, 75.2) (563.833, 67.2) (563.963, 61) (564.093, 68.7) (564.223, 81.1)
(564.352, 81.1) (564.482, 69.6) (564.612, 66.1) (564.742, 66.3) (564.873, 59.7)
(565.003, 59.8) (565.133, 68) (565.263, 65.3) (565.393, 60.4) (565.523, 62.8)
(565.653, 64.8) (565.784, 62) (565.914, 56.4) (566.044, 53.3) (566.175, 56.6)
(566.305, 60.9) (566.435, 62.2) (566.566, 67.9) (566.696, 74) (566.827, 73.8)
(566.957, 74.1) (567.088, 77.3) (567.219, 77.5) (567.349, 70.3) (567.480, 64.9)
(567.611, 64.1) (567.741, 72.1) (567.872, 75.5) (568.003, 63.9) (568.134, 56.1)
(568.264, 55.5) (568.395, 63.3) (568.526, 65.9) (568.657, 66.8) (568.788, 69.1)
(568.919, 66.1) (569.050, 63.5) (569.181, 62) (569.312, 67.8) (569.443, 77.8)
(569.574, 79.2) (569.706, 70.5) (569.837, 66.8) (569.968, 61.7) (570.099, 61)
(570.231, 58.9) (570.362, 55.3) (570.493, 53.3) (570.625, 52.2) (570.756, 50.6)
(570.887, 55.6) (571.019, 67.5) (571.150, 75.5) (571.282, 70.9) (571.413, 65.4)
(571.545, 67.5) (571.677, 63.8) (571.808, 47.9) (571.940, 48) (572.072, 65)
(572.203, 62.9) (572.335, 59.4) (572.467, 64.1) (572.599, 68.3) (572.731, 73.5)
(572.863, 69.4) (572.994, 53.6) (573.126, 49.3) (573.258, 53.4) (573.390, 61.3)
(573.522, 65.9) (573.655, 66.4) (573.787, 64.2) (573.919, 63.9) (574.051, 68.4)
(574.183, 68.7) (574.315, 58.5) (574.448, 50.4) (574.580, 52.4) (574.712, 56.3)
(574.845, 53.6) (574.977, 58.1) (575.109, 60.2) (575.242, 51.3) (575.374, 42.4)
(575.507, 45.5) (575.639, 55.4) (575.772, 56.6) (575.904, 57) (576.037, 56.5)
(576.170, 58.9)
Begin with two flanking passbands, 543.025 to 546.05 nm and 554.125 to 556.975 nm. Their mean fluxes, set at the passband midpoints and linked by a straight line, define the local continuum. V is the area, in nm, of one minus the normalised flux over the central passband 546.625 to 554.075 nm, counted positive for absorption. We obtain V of 0.12 nm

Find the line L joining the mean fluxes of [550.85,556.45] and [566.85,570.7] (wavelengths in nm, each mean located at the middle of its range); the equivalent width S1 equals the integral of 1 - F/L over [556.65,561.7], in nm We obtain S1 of 0.46 nm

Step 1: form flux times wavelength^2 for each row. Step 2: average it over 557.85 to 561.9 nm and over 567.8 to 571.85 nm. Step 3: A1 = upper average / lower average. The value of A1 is 1.1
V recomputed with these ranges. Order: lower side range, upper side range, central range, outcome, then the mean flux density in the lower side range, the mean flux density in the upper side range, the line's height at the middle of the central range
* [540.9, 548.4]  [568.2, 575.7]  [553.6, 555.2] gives -0.10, 64.4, 61.2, 63.3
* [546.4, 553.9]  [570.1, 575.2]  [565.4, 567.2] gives -0.12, 63.3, 60.5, 61.3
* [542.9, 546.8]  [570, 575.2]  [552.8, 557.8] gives -0.14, 65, 60.5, 63.3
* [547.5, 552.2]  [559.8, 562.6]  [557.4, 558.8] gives 0.13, 62.8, 63.1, 63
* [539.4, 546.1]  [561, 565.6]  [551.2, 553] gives 0.09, 63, 67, 64.8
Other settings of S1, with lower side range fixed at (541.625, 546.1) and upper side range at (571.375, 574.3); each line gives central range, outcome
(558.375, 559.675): 0.30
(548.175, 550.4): 0.06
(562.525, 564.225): -0.18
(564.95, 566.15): 0.03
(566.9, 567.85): -0.13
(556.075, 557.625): -0.01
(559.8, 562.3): 0.01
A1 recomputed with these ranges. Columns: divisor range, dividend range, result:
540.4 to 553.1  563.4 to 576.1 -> 1.08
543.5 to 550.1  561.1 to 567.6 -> 1.12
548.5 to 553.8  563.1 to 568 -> 1.12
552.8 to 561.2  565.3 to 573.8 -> 1.08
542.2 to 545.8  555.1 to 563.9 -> 1.02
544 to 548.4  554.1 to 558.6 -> 1.02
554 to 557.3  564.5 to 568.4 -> 1.04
